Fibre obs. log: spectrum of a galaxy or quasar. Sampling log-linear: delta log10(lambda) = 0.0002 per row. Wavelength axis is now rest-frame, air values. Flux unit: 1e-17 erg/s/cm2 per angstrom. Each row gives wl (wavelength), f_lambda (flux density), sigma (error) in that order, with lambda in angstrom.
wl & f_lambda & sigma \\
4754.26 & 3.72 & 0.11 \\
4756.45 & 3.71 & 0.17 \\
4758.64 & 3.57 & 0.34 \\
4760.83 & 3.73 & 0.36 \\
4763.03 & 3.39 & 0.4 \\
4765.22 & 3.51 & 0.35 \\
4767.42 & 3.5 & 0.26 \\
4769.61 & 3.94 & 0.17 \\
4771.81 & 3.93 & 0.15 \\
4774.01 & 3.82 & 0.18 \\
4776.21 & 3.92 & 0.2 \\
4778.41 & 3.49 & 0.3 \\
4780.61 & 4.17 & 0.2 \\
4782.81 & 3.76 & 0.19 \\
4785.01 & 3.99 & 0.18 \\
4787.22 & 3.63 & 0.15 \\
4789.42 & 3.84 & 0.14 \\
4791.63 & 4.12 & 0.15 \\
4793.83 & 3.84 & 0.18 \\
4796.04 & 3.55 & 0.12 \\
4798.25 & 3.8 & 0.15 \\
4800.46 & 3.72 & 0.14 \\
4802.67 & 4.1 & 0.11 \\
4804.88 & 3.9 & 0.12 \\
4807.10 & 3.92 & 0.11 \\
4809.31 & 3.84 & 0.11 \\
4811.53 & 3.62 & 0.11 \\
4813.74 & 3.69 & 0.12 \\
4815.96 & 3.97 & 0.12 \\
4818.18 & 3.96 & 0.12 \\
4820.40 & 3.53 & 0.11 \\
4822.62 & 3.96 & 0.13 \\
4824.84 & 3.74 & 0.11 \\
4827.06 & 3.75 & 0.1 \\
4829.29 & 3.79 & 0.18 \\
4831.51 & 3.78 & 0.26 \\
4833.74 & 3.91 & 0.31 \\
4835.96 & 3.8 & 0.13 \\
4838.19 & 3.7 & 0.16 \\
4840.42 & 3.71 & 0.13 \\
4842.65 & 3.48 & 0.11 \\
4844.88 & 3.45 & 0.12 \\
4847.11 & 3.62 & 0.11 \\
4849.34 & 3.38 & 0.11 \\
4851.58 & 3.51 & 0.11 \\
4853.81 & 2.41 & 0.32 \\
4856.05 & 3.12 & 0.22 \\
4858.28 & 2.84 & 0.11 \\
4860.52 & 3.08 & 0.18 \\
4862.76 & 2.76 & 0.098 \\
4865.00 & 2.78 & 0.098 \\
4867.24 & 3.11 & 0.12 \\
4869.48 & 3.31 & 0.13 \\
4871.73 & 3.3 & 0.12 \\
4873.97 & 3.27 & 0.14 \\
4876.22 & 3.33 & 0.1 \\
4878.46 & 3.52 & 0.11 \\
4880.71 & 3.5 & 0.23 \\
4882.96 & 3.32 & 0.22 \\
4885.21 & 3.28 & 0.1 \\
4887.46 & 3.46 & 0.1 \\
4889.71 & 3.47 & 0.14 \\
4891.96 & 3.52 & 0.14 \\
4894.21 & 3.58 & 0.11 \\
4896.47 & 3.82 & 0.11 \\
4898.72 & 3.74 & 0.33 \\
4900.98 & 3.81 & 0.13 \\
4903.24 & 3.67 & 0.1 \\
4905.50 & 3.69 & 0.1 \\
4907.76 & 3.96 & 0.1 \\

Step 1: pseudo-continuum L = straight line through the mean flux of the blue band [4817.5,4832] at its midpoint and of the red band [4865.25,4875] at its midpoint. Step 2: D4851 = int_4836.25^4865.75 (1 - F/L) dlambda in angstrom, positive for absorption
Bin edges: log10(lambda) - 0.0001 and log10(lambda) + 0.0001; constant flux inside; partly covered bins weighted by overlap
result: 1.9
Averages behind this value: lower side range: 3.78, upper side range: 3.21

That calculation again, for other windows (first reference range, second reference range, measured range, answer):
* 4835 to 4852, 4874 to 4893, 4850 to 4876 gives 3.3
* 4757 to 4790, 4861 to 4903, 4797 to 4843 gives -2.7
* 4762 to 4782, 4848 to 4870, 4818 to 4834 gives -2.4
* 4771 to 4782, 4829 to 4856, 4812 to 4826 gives -0.6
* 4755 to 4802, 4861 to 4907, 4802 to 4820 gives -1.0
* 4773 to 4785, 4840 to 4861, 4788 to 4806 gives -0.8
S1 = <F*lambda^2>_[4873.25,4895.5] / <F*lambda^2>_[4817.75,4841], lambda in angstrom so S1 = 0.9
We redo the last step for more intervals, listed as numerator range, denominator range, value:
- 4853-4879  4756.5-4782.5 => 0.86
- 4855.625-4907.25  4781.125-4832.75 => 0.91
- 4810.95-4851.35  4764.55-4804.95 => 0.99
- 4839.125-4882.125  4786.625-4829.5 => 0.87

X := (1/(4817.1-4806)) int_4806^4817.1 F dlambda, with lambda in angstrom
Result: 3.81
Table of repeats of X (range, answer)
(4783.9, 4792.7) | 3.89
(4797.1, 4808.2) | 3.89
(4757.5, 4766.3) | 3.55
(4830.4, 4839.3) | 3.8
